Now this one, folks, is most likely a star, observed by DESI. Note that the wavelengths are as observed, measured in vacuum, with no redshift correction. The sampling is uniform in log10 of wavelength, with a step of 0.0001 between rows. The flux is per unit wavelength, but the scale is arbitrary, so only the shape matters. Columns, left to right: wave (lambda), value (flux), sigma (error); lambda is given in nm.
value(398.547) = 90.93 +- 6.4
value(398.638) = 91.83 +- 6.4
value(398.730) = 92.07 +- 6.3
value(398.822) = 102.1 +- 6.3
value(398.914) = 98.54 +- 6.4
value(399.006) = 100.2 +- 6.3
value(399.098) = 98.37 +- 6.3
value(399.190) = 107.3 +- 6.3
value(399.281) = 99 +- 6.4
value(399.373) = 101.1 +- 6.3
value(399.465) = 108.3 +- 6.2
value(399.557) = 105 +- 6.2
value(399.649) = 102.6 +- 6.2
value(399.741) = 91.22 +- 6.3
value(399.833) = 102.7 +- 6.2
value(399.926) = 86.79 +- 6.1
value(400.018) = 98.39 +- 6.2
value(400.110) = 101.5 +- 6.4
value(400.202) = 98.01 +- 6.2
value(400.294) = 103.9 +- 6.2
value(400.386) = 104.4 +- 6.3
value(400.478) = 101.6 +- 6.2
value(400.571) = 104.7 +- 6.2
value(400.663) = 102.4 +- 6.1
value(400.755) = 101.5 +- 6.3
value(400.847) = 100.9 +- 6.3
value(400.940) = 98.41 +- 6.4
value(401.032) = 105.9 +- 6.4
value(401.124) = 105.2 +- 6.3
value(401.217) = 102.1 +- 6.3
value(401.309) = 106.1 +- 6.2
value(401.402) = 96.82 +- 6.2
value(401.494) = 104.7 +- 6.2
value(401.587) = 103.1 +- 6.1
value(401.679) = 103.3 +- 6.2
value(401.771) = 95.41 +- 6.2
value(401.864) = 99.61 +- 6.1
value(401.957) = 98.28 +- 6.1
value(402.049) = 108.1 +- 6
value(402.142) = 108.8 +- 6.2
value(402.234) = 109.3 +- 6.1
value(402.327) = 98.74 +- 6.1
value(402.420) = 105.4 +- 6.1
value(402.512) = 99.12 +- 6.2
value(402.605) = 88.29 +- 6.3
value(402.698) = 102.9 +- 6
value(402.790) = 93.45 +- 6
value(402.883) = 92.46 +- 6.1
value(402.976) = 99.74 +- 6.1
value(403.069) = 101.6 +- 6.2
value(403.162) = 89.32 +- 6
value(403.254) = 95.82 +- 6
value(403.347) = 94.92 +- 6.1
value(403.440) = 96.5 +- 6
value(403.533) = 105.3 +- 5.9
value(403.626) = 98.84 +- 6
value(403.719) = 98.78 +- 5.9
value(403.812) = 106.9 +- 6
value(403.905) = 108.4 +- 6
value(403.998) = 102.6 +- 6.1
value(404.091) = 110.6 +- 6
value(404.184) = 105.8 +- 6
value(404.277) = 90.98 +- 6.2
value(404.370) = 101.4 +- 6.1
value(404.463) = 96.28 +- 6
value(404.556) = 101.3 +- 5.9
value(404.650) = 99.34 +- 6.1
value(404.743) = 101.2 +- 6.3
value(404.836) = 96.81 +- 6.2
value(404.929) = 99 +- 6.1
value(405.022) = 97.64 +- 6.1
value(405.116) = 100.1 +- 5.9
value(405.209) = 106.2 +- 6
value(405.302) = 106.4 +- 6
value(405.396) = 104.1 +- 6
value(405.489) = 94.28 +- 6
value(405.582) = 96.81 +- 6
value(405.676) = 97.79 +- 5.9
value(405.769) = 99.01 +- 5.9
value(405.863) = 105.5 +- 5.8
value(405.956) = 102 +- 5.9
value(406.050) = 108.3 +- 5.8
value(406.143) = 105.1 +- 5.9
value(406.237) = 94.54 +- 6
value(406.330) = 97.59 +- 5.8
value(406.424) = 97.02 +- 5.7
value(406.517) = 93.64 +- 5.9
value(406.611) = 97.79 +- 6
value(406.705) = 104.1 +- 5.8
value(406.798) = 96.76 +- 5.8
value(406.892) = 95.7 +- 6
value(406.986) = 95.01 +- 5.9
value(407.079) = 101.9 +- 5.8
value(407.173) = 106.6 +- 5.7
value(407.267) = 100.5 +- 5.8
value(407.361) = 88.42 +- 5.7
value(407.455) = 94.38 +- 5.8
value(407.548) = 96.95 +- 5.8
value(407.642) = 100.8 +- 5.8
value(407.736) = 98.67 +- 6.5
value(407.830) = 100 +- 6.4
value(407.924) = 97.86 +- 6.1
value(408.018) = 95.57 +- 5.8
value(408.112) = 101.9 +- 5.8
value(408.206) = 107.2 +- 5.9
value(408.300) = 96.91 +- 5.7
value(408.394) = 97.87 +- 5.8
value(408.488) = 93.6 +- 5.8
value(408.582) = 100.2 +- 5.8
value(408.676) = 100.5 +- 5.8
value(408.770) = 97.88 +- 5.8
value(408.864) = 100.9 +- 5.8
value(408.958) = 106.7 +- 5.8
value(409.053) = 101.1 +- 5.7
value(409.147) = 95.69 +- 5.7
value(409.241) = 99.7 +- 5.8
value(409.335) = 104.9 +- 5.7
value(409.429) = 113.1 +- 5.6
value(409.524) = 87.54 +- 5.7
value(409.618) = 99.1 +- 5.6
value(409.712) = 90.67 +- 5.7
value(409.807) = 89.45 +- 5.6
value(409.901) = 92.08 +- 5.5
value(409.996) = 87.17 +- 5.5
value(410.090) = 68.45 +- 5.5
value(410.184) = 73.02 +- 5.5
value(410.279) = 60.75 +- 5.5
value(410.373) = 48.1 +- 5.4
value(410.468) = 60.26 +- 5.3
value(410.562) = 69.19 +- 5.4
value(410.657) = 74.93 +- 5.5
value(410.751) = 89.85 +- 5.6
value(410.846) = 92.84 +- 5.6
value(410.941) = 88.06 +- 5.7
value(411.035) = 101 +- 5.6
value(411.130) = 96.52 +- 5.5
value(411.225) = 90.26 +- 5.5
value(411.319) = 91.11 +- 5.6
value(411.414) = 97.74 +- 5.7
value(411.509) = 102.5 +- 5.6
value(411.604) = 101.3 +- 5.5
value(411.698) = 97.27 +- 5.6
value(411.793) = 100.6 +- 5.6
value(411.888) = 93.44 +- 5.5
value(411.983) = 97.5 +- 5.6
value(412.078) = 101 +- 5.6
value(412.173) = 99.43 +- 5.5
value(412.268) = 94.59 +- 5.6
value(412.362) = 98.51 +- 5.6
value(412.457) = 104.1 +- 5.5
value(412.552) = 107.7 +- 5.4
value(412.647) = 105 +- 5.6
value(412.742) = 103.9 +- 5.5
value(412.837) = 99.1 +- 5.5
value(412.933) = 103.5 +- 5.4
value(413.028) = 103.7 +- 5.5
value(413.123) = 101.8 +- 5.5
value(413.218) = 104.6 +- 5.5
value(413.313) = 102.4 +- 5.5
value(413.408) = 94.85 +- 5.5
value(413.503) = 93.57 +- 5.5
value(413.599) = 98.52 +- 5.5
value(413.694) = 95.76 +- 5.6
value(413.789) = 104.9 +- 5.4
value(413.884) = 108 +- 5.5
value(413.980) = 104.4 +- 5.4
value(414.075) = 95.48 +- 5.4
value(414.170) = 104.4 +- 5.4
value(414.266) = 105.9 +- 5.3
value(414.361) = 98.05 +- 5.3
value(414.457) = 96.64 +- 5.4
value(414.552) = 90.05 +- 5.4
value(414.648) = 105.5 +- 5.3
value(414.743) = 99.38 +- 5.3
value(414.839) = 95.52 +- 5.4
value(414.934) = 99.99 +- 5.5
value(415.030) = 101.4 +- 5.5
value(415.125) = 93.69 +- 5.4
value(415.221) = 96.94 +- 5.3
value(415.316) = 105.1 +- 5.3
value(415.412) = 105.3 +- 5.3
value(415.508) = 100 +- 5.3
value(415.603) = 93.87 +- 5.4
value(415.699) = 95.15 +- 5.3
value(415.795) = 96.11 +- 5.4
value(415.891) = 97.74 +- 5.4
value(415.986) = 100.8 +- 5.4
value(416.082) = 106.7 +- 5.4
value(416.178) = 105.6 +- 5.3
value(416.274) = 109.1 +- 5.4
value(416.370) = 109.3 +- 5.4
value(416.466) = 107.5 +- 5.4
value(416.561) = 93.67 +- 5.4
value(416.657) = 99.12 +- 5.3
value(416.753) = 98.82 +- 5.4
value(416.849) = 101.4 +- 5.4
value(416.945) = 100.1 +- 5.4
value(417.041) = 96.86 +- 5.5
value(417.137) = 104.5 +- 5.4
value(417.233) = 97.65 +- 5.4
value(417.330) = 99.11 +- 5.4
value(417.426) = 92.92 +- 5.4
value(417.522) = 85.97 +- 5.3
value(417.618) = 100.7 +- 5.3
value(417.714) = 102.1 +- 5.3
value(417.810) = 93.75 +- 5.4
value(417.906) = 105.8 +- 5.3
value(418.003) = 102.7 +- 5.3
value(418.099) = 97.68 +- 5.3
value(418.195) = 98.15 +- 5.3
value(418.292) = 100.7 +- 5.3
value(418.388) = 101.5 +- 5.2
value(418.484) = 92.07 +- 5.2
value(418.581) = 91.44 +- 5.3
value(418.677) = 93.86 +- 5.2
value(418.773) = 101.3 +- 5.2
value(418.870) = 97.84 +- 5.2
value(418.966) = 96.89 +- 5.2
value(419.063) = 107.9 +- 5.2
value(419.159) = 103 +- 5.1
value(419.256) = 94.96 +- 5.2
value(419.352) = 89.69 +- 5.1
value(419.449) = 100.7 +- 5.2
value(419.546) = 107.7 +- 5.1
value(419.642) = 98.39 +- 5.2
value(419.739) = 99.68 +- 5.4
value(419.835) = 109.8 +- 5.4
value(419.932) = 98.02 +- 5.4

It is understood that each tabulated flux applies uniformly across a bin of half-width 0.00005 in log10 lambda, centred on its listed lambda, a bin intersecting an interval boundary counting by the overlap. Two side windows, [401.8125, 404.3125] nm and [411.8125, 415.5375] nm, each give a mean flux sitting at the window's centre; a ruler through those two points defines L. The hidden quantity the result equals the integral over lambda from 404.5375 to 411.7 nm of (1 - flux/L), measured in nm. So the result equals 0.36 nm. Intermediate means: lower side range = 100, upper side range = 100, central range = 95.3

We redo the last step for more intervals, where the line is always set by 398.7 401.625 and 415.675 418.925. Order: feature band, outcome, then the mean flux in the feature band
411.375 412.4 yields 0.01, 98.6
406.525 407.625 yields 0.03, 97.9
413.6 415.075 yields -0.01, 100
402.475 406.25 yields 0.03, 99.9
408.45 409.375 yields 0.00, 100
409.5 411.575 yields 0.33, 84.2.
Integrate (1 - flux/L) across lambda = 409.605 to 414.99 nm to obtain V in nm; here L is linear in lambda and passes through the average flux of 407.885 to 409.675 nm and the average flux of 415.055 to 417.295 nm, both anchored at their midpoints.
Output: 0.322 nm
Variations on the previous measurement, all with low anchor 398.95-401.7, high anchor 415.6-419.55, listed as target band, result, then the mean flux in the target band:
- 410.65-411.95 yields 0.070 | 94.7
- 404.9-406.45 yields 0.001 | 101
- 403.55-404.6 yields -0.011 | 102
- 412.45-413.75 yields -0.018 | 101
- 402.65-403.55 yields 0.038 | 96.9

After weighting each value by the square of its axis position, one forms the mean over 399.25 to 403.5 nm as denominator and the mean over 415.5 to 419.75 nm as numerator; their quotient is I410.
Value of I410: 1.1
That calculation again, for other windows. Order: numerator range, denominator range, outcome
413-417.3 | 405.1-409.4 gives 1.05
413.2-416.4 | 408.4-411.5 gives 1.15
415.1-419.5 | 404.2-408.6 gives 1.06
